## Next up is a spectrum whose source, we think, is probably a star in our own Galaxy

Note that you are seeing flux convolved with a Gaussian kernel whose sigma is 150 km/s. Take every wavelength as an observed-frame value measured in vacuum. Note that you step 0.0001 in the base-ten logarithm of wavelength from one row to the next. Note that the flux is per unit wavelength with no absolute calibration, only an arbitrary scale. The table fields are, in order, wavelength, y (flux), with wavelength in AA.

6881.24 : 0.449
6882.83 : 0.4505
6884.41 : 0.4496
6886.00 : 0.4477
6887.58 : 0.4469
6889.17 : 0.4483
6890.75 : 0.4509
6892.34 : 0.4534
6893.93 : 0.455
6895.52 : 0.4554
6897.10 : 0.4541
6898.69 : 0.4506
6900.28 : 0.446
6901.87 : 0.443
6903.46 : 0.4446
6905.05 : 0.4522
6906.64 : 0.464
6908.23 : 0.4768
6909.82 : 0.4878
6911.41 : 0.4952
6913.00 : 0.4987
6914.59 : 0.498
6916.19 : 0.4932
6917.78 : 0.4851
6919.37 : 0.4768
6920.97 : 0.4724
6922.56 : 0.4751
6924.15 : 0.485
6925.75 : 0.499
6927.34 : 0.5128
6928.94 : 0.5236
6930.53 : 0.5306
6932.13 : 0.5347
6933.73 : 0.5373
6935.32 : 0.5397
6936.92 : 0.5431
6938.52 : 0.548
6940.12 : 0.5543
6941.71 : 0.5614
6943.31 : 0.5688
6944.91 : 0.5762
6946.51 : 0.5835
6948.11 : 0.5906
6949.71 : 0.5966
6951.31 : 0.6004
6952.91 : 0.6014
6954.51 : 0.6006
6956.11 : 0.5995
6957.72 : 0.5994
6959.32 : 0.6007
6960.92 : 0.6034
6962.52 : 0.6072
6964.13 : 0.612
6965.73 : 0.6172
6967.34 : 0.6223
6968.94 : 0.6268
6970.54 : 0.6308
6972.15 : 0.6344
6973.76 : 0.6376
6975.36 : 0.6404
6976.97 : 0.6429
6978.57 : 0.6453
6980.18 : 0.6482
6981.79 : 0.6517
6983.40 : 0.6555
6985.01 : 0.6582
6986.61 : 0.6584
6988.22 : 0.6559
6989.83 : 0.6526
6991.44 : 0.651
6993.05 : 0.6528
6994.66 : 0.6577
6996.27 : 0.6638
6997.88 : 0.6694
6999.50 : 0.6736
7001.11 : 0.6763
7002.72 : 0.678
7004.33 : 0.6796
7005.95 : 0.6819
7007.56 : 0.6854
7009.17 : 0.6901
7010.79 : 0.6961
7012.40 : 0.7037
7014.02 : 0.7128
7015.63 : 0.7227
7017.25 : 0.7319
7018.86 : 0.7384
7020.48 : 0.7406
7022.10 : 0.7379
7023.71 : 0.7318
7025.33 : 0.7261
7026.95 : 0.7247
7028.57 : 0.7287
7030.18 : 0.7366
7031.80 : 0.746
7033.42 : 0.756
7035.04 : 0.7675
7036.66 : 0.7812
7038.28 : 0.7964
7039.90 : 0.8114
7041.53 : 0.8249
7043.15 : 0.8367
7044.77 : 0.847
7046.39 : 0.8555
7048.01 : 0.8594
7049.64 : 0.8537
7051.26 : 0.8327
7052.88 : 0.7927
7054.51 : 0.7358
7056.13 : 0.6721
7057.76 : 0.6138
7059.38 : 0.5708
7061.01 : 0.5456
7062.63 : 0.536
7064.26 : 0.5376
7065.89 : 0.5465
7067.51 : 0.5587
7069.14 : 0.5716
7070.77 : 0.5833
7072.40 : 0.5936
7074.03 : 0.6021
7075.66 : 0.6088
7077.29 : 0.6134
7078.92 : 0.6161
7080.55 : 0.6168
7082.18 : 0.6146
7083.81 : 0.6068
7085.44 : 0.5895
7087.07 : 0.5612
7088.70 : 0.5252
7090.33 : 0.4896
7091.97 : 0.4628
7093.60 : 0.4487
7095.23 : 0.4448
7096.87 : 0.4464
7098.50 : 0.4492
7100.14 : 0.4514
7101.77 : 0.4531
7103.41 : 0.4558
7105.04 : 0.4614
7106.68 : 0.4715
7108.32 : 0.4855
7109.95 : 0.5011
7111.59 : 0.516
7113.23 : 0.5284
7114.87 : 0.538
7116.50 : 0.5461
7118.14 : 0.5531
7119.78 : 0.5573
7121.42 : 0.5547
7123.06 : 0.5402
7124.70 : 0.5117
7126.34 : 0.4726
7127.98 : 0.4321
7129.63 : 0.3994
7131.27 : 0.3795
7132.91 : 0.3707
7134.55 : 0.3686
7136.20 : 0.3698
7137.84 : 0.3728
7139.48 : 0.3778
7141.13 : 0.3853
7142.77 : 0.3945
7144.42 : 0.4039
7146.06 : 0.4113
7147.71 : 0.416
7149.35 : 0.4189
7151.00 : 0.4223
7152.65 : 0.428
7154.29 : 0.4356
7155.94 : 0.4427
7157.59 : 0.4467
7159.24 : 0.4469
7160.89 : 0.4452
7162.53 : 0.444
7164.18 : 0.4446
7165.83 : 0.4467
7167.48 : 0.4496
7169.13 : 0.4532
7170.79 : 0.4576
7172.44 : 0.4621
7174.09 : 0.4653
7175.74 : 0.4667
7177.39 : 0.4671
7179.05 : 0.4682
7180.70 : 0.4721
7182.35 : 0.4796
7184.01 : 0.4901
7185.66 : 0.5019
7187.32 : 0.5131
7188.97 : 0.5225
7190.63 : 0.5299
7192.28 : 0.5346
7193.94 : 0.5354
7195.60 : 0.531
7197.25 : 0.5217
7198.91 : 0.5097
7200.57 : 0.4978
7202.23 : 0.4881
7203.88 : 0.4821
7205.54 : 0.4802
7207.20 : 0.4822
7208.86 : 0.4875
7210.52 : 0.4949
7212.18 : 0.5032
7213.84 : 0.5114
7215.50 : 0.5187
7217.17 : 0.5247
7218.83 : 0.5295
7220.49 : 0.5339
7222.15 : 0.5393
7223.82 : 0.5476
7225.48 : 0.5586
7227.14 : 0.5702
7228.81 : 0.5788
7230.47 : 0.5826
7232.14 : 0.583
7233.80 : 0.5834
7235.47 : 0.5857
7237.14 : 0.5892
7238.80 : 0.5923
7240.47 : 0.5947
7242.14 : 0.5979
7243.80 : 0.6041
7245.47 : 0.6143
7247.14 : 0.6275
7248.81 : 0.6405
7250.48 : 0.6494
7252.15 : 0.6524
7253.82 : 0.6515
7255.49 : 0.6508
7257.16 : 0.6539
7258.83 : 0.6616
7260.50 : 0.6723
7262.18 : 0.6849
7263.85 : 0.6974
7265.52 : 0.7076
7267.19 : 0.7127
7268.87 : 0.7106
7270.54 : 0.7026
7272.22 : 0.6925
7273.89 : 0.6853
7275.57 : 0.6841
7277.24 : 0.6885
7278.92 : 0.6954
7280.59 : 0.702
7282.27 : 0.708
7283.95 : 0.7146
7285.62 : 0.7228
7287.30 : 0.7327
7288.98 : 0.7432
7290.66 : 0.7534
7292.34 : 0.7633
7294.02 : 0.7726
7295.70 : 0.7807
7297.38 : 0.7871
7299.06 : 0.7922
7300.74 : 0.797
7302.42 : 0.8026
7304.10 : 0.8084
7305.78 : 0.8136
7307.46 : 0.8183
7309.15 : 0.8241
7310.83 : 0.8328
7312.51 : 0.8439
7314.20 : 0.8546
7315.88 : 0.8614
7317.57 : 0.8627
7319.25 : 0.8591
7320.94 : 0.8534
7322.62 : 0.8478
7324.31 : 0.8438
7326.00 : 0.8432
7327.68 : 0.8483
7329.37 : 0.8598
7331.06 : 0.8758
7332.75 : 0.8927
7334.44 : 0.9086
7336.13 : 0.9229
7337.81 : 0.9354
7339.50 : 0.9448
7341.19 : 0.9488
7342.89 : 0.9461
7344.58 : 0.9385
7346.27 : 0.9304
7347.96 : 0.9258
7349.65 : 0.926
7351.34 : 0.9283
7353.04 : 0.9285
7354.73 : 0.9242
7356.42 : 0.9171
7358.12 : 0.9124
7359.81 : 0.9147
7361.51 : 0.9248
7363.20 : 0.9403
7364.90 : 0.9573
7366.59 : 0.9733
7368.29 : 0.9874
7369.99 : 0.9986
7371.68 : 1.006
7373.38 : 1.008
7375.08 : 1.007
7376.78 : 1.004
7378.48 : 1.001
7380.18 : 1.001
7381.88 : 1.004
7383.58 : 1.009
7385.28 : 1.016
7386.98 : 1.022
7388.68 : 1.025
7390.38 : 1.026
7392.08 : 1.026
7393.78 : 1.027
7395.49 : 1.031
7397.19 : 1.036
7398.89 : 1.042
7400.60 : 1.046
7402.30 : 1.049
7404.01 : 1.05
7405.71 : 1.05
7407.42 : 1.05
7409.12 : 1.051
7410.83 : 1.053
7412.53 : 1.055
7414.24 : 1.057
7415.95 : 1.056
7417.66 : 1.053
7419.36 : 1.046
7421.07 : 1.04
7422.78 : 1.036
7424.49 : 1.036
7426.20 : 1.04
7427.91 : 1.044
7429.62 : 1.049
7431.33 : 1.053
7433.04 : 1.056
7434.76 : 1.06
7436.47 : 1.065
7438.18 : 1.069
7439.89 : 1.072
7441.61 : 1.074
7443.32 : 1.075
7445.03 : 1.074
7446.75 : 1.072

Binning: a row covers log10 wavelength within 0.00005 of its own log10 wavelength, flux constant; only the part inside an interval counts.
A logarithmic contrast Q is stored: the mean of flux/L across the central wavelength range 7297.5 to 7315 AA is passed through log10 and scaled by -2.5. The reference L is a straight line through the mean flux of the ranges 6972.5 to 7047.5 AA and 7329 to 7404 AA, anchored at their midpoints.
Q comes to 0.14 mag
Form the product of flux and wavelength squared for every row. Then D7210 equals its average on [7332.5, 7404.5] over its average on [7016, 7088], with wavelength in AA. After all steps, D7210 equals 1.5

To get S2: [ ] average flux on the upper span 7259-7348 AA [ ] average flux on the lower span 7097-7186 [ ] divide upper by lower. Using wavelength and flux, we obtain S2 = 1.76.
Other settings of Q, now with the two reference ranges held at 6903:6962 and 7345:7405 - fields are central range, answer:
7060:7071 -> 0.209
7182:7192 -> 0.483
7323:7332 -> 0.102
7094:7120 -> 0.409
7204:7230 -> 0.494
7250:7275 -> 0.270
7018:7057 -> -0.207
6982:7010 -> -0.117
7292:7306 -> 0.150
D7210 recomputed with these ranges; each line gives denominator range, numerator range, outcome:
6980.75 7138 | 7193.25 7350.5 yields 1.21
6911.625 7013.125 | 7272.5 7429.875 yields 1.70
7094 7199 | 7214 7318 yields 1.53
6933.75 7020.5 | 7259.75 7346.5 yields 1.38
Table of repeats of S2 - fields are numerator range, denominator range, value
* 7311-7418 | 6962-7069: 1.39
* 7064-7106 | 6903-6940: 1.07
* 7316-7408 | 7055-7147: 1.89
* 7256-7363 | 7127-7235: 1.72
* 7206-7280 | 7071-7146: 1.24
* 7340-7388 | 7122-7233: 2.03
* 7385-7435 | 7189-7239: 1.96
